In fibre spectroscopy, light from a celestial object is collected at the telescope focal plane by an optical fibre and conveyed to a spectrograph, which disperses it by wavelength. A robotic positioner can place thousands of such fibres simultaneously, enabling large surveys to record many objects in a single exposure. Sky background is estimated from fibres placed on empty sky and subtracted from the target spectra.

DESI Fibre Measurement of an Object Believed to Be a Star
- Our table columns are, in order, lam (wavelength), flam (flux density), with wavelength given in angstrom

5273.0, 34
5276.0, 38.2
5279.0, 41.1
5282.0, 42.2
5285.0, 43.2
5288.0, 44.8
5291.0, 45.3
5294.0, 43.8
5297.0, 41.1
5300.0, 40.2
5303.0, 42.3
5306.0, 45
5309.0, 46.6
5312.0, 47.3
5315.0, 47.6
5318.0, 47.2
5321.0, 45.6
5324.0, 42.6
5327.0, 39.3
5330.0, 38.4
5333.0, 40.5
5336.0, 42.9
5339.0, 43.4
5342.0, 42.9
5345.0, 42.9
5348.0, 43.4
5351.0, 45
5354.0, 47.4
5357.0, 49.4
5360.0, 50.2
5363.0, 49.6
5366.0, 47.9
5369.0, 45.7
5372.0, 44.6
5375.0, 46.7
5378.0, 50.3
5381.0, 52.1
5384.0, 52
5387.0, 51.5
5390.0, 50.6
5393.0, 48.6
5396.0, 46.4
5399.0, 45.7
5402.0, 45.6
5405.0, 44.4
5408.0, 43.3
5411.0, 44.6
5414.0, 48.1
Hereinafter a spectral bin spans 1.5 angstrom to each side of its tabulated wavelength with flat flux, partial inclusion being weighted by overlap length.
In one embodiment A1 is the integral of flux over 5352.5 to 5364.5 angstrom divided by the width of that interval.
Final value 49.1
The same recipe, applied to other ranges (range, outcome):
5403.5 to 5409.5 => 43.8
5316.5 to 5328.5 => 43.7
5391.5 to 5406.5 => 46.1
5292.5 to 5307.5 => 42.5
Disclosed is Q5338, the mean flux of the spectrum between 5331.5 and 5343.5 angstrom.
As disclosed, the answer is 42.4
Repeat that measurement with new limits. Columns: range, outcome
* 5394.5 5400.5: 46.1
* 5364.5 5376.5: 46.2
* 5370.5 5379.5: 47.2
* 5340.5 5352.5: 43.5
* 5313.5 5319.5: 47.4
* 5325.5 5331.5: 38.8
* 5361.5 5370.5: 47.7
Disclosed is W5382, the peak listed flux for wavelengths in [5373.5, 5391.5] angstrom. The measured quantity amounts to 52.1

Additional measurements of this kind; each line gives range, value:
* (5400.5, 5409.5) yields 45.6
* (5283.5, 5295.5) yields 45.3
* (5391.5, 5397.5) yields 48.6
